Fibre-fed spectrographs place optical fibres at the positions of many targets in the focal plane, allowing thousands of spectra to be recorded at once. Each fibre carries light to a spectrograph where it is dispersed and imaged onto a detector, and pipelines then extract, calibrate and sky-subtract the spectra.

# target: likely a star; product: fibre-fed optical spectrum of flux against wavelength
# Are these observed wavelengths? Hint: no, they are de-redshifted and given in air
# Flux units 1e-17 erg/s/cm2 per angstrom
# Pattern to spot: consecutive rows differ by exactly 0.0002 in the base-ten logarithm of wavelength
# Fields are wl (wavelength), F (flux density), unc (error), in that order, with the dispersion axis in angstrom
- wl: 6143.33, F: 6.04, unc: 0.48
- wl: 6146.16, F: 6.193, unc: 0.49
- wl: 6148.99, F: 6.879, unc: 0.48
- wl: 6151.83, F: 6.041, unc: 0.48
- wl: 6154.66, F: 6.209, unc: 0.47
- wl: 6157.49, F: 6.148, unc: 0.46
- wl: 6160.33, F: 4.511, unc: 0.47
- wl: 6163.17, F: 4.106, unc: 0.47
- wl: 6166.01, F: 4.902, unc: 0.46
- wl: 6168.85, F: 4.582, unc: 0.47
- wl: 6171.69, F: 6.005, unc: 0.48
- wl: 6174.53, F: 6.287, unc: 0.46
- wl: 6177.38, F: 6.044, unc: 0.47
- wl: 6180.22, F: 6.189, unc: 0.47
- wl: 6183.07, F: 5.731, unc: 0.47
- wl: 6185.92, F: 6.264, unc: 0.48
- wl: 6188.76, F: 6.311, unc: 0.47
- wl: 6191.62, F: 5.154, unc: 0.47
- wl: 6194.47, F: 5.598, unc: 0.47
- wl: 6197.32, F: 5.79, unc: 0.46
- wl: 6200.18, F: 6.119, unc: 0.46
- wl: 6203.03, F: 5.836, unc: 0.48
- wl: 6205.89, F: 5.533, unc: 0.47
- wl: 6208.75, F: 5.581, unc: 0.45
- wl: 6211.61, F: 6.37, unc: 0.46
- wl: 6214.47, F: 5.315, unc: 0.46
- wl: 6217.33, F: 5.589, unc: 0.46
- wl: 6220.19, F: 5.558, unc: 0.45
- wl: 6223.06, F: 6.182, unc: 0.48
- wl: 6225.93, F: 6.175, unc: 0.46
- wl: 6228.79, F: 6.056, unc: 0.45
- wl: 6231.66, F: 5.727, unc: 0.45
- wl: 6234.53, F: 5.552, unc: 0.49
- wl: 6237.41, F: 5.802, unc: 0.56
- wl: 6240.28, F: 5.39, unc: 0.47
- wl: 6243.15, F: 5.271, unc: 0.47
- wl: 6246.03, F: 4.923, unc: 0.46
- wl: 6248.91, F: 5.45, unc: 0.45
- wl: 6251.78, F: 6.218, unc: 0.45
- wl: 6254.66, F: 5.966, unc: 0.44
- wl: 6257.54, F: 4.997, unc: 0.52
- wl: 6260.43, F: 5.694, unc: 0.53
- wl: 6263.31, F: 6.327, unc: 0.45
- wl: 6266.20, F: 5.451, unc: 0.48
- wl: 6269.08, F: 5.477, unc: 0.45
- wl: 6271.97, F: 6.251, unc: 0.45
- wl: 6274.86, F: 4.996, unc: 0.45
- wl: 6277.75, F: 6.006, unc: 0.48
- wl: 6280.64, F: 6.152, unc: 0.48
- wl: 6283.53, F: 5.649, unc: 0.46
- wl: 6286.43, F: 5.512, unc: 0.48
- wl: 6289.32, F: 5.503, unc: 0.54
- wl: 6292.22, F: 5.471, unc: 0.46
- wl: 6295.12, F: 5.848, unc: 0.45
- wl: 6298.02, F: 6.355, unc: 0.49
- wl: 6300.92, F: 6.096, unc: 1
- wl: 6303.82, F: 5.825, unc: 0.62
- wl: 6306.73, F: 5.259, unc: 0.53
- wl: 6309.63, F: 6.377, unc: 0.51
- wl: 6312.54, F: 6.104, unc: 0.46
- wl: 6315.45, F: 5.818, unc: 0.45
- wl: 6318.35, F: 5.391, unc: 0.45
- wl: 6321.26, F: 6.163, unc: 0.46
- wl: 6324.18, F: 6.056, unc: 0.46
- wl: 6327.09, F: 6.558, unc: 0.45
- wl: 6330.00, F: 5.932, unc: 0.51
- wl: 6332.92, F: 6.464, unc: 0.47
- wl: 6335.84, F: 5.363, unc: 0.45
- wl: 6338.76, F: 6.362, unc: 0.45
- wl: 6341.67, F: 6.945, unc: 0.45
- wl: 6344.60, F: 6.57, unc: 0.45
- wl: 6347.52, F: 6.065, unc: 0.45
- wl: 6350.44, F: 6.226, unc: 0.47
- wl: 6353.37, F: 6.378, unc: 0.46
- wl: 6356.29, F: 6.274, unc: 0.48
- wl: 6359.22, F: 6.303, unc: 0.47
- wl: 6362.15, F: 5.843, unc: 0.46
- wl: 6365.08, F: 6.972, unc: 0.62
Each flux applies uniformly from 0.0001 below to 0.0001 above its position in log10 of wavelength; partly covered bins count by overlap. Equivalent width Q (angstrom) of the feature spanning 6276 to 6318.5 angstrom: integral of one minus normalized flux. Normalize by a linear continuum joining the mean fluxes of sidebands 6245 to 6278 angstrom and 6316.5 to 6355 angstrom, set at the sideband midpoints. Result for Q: 0.5 angstrom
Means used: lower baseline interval 5.64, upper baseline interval 6.19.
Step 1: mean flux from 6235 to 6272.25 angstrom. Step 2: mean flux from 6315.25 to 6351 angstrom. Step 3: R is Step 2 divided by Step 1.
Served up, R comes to 1.10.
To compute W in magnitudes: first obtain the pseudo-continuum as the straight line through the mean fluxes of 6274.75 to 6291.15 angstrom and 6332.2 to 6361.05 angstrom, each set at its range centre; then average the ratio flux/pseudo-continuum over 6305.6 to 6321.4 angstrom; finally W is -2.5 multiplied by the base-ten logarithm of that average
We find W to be 0.02 mag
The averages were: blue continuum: 5.69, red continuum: 6.29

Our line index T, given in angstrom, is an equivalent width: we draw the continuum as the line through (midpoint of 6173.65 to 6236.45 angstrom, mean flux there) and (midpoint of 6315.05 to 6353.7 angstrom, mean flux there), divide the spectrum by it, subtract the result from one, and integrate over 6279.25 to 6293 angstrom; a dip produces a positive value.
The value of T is 0.9 angstrom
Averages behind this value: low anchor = 5.86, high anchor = 6.17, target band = 5.66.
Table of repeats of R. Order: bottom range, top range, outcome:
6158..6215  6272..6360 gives 1.07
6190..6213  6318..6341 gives 1.06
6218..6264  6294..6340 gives 1.05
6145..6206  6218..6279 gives 0.99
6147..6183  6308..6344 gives 1.08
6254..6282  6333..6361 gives 1.10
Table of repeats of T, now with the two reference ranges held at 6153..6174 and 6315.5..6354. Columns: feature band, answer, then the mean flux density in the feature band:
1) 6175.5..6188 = -1.67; 6.08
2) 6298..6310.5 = 0.19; 5.92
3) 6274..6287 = 0.40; 5.7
